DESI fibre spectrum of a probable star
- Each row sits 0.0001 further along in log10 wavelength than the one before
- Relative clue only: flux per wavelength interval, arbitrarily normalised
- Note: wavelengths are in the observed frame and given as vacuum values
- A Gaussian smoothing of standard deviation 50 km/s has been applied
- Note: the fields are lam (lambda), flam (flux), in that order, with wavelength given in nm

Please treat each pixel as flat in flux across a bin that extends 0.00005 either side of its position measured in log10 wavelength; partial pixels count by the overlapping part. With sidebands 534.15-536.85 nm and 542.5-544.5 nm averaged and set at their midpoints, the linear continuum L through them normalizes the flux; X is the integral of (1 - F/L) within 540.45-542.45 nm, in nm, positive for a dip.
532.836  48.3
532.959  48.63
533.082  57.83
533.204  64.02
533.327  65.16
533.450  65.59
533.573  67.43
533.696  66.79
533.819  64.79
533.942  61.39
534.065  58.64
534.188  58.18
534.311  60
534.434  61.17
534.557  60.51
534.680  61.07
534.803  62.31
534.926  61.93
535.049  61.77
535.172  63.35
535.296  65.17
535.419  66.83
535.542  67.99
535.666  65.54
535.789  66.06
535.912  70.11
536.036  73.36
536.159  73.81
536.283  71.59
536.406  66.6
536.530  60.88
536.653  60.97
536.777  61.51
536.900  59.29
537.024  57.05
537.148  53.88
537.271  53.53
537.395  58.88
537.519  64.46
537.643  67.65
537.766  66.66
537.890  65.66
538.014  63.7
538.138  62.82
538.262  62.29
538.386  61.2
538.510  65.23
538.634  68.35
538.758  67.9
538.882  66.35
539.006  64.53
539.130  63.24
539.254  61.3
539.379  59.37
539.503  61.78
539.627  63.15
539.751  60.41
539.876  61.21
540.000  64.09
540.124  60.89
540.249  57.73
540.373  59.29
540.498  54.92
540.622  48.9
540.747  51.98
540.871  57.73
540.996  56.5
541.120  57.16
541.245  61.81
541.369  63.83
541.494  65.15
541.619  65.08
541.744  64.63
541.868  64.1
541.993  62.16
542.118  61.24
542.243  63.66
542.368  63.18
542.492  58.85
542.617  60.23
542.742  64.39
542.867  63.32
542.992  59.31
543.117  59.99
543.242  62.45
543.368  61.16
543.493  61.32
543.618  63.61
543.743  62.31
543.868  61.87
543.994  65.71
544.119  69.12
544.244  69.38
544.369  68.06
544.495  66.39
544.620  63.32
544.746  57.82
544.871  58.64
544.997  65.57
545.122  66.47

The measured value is 0.11 nm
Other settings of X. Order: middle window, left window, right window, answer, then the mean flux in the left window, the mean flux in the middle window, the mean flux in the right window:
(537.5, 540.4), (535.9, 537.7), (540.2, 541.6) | -0.13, 63.4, 63.3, 58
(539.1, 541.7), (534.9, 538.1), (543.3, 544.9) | 0.17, 64.2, 59.8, 63.8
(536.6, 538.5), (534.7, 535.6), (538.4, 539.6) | 0.08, 64.1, 61.4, 64.1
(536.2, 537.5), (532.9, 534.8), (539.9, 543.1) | 0.01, 61.5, 60.7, 60.4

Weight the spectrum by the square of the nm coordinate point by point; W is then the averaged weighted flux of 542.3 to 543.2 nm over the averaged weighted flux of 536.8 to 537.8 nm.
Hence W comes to 1.04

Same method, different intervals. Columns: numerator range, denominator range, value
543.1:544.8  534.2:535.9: 1.04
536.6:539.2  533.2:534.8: 1.02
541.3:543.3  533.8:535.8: 1.03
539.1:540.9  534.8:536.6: 0.90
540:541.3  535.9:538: 0.91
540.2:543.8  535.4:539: 0.96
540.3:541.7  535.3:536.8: 0.89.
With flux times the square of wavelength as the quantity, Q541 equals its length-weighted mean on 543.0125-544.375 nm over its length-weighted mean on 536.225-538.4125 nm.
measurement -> 1.05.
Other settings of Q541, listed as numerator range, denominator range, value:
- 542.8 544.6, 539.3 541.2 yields 1.11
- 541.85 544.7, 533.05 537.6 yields 1.03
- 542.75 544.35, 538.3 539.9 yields 1.02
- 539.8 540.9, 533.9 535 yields 0.97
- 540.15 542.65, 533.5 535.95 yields 0.97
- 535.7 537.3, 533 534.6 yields 1.04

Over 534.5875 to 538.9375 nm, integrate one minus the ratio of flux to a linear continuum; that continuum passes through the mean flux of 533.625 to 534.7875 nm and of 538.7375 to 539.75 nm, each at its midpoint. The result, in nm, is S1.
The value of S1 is -0.13 nm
